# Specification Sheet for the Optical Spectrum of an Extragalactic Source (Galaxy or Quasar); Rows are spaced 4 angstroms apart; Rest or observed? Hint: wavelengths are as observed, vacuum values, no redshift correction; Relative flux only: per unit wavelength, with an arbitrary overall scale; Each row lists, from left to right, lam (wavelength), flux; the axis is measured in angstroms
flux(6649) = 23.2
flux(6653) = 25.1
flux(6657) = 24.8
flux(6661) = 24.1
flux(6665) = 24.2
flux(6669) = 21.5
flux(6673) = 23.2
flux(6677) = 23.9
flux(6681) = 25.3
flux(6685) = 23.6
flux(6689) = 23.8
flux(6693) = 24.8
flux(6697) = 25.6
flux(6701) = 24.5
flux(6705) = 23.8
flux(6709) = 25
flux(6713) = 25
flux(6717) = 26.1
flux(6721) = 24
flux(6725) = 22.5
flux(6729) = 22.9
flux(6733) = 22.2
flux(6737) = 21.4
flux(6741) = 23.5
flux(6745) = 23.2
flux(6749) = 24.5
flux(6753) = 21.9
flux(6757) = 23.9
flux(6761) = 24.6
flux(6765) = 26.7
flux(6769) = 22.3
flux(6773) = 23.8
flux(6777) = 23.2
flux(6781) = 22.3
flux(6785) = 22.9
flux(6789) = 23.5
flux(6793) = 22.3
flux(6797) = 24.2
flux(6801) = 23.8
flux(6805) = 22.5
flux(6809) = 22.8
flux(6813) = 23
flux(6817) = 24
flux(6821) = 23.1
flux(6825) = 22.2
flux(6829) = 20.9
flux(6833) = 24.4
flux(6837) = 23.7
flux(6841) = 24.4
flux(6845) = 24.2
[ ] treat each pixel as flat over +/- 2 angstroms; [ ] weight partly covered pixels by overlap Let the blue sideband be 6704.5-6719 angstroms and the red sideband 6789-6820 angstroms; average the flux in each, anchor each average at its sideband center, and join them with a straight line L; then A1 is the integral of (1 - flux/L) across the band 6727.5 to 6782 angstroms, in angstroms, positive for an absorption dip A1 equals 2.0 angstroms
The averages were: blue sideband 25.1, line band 23.3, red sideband 23.2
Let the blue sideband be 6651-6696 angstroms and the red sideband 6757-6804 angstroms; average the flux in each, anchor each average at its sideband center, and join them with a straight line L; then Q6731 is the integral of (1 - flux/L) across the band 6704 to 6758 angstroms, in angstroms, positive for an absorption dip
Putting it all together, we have 0.6 angstroms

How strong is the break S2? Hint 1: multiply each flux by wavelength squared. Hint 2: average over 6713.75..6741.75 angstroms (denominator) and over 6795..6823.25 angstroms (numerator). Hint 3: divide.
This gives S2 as 1.0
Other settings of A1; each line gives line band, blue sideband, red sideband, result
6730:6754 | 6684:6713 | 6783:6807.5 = 1.1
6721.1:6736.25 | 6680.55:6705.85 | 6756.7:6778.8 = 1.0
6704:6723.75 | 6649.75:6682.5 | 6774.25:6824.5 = -0.9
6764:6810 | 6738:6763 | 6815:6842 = 0.1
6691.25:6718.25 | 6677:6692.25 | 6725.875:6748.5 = -1.5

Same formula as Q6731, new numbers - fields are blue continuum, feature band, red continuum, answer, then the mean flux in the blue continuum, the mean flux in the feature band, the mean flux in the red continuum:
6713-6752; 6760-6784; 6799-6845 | -0.4 angstroms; 23.4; 23.7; 23.2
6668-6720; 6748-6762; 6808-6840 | 0.1 angstroms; 24.4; 23.6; 23.1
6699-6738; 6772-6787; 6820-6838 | 0.2 angstroms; 23.8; 23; 22.8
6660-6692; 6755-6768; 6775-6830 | -0.9 angstroms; 23.7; 24.9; 22.9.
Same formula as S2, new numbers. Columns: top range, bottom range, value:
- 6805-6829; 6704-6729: 0.97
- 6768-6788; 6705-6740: 0.99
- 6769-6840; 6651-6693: 1.00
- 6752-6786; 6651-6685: 1.01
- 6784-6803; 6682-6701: 0.98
